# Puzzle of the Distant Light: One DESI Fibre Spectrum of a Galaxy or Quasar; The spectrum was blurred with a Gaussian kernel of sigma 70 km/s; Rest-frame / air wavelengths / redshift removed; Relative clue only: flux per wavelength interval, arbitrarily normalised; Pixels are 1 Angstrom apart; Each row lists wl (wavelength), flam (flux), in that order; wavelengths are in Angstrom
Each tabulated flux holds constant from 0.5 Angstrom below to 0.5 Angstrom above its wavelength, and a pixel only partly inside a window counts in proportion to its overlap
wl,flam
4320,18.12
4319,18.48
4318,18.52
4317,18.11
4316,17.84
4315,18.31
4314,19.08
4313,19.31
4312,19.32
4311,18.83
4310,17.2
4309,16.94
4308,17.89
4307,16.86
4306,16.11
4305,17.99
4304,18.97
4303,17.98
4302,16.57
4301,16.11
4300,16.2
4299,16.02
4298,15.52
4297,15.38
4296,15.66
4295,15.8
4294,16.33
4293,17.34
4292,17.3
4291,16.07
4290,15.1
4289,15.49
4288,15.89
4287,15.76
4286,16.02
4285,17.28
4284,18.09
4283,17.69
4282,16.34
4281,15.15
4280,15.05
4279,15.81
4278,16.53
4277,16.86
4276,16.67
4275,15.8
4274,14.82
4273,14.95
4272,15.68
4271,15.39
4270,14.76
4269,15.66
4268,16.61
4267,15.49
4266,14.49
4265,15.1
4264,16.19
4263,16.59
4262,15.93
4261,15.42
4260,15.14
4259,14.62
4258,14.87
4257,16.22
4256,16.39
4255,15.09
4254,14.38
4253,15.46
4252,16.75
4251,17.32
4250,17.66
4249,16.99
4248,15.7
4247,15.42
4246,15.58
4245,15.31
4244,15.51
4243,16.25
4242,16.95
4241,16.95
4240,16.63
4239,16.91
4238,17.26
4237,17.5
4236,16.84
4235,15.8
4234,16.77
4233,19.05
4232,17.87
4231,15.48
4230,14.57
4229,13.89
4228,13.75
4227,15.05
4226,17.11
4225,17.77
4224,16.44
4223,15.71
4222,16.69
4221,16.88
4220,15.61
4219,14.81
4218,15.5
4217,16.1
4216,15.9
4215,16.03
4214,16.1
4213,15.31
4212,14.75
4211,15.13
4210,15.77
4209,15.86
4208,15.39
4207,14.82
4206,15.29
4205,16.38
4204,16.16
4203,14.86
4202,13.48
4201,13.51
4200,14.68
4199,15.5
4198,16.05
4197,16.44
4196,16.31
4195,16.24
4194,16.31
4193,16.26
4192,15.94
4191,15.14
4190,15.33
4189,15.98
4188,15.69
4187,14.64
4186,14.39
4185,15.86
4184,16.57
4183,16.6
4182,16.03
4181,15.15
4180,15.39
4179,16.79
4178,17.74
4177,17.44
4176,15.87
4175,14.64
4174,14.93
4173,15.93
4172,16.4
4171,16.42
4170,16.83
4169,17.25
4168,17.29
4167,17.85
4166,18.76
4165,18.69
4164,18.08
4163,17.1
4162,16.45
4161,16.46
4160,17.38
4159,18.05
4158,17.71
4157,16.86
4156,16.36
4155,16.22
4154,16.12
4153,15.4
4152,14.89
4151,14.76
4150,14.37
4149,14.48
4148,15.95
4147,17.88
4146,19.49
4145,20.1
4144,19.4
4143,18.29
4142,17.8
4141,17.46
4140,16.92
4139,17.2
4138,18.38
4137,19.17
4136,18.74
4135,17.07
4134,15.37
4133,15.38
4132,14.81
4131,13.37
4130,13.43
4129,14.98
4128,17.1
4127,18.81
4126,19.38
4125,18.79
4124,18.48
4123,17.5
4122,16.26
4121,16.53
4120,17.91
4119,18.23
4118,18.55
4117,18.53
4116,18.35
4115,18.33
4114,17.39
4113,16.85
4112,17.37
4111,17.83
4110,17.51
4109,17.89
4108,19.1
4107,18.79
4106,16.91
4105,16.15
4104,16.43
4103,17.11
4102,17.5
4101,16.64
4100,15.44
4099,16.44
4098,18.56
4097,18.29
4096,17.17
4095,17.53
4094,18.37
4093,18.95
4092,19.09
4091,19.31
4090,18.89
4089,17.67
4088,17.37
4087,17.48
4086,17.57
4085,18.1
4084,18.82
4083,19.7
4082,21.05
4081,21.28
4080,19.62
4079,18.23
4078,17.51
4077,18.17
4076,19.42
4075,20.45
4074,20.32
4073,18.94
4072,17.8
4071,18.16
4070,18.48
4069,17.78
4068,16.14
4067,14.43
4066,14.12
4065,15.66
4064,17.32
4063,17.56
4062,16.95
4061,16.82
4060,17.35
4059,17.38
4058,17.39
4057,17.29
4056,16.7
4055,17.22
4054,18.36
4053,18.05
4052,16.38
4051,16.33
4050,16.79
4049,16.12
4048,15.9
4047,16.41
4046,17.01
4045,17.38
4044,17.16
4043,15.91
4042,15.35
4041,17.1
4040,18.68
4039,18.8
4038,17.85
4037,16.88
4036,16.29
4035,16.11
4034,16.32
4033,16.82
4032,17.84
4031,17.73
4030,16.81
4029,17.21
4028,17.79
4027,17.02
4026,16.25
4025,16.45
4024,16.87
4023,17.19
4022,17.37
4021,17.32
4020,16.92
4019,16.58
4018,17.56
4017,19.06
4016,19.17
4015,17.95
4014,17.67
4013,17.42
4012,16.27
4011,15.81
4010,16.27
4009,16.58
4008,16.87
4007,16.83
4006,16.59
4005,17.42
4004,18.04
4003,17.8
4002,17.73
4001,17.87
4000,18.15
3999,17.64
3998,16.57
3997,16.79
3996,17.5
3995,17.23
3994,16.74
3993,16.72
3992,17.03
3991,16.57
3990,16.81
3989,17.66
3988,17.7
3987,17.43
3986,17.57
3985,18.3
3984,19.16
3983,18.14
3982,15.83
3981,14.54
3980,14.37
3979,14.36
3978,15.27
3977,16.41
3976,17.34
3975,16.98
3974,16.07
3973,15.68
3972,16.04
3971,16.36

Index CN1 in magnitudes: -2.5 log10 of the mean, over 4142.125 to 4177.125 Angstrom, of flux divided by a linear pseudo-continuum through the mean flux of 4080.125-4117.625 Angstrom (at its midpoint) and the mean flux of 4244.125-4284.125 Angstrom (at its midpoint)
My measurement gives 0.02 mag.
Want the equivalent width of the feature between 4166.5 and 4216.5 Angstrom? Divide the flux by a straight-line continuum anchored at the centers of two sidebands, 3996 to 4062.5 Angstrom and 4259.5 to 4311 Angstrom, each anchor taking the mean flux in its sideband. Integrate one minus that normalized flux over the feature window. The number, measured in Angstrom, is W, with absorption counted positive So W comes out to 2.25 Angstrom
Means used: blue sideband 17.1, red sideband 16.2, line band 15.8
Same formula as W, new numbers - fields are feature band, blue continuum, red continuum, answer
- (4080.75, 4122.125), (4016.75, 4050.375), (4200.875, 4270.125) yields -3.2 Angstrom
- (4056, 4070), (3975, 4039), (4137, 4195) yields 0.2 Angstrom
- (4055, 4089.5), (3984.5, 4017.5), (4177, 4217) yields -2.4 Angstrom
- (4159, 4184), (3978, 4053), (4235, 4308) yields -0.4 Angstrom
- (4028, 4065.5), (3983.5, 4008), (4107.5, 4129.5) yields 1.2 Angstrom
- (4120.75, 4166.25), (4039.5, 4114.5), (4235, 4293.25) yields 0.1 Angstrom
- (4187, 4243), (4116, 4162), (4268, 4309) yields 2.6 Angstrom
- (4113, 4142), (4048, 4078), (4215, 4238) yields -0.6 Angstrom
